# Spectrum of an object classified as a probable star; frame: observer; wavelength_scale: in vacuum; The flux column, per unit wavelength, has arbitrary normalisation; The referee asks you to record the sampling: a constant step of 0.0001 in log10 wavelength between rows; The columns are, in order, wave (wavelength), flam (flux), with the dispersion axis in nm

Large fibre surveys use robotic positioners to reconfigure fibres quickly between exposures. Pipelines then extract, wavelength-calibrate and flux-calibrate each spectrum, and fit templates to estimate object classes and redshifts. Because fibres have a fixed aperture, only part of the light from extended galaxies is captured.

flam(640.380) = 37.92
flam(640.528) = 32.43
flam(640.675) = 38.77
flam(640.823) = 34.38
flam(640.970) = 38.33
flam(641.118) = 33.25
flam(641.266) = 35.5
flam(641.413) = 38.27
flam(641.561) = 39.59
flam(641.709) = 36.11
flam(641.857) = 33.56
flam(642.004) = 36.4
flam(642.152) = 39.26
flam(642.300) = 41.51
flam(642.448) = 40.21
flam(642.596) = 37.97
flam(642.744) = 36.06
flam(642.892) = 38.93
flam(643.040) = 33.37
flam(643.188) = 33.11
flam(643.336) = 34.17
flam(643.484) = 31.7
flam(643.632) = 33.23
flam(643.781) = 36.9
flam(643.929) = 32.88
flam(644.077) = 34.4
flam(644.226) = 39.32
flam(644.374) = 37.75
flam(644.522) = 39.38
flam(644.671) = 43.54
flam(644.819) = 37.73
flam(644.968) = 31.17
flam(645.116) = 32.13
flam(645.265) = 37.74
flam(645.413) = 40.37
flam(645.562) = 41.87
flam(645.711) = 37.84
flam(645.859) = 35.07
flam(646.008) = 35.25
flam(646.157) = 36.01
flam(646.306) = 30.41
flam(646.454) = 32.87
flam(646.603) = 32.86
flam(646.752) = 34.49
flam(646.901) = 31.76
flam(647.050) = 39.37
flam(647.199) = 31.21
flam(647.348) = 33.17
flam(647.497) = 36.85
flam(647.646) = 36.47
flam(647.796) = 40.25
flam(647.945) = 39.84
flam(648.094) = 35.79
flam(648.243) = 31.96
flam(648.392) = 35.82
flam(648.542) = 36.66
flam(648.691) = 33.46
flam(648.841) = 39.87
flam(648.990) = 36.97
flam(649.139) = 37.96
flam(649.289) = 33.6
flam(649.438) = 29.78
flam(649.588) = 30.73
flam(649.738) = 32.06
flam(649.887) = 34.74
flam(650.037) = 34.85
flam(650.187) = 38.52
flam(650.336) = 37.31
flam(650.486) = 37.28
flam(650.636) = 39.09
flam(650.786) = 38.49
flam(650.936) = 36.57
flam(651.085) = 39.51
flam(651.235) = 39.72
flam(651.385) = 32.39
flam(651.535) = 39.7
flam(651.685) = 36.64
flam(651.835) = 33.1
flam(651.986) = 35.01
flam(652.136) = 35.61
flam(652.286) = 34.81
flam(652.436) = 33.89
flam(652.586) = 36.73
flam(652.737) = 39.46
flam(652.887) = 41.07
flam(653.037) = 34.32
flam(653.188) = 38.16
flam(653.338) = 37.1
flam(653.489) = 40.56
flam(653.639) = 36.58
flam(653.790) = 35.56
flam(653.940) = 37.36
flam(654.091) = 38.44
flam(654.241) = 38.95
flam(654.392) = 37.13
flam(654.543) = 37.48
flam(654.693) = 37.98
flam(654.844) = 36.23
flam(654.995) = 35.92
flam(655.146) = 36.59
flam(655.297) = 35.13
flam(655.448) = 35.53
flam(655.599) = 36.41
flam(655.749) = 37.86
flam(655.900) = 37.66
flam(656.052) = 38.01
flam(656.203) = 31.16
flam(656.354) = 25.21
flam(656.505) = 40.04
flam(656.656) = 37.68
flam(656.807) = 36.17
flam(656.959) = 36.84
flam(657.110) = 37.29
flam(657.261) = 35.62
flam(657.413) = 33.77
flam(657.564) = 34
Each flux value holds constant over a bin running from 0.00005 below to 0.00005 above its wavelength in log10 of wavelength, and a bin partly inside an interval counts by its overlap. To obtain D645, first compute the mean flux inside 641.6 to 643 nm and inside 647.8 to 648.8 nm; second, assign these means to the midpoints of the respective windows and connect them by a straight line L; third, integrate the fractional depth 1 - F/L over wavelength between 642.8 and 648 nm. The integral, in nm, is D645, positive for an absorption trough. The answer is 0.15 nm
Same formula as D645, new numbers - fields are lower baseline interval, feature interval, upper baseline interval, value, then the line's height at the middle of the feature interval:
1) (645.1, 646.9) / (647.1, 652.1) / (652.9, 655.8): 0.04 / 36.2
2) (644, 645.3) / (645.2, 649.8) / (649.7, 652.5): 0.16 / 36.7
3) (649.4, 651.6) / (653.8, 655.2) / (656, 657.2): -0.07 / 35.6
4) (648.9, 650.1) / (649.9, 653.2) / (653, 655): -0.13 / 35.5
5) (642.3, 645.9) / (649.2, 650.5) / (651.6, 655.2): 0.09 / 36.8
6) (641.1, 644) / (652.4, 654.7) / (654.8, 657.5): -0.12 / 35.8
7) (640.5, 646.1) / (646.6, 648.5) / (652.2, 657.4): 0.06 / 36.6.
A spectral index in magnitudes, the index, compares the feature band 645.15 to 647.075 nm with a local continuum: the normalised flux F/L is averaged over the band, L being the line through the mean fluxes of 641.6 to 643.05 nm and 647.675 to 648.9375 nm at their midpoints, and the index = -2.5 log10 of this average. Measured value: 0.04 mag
